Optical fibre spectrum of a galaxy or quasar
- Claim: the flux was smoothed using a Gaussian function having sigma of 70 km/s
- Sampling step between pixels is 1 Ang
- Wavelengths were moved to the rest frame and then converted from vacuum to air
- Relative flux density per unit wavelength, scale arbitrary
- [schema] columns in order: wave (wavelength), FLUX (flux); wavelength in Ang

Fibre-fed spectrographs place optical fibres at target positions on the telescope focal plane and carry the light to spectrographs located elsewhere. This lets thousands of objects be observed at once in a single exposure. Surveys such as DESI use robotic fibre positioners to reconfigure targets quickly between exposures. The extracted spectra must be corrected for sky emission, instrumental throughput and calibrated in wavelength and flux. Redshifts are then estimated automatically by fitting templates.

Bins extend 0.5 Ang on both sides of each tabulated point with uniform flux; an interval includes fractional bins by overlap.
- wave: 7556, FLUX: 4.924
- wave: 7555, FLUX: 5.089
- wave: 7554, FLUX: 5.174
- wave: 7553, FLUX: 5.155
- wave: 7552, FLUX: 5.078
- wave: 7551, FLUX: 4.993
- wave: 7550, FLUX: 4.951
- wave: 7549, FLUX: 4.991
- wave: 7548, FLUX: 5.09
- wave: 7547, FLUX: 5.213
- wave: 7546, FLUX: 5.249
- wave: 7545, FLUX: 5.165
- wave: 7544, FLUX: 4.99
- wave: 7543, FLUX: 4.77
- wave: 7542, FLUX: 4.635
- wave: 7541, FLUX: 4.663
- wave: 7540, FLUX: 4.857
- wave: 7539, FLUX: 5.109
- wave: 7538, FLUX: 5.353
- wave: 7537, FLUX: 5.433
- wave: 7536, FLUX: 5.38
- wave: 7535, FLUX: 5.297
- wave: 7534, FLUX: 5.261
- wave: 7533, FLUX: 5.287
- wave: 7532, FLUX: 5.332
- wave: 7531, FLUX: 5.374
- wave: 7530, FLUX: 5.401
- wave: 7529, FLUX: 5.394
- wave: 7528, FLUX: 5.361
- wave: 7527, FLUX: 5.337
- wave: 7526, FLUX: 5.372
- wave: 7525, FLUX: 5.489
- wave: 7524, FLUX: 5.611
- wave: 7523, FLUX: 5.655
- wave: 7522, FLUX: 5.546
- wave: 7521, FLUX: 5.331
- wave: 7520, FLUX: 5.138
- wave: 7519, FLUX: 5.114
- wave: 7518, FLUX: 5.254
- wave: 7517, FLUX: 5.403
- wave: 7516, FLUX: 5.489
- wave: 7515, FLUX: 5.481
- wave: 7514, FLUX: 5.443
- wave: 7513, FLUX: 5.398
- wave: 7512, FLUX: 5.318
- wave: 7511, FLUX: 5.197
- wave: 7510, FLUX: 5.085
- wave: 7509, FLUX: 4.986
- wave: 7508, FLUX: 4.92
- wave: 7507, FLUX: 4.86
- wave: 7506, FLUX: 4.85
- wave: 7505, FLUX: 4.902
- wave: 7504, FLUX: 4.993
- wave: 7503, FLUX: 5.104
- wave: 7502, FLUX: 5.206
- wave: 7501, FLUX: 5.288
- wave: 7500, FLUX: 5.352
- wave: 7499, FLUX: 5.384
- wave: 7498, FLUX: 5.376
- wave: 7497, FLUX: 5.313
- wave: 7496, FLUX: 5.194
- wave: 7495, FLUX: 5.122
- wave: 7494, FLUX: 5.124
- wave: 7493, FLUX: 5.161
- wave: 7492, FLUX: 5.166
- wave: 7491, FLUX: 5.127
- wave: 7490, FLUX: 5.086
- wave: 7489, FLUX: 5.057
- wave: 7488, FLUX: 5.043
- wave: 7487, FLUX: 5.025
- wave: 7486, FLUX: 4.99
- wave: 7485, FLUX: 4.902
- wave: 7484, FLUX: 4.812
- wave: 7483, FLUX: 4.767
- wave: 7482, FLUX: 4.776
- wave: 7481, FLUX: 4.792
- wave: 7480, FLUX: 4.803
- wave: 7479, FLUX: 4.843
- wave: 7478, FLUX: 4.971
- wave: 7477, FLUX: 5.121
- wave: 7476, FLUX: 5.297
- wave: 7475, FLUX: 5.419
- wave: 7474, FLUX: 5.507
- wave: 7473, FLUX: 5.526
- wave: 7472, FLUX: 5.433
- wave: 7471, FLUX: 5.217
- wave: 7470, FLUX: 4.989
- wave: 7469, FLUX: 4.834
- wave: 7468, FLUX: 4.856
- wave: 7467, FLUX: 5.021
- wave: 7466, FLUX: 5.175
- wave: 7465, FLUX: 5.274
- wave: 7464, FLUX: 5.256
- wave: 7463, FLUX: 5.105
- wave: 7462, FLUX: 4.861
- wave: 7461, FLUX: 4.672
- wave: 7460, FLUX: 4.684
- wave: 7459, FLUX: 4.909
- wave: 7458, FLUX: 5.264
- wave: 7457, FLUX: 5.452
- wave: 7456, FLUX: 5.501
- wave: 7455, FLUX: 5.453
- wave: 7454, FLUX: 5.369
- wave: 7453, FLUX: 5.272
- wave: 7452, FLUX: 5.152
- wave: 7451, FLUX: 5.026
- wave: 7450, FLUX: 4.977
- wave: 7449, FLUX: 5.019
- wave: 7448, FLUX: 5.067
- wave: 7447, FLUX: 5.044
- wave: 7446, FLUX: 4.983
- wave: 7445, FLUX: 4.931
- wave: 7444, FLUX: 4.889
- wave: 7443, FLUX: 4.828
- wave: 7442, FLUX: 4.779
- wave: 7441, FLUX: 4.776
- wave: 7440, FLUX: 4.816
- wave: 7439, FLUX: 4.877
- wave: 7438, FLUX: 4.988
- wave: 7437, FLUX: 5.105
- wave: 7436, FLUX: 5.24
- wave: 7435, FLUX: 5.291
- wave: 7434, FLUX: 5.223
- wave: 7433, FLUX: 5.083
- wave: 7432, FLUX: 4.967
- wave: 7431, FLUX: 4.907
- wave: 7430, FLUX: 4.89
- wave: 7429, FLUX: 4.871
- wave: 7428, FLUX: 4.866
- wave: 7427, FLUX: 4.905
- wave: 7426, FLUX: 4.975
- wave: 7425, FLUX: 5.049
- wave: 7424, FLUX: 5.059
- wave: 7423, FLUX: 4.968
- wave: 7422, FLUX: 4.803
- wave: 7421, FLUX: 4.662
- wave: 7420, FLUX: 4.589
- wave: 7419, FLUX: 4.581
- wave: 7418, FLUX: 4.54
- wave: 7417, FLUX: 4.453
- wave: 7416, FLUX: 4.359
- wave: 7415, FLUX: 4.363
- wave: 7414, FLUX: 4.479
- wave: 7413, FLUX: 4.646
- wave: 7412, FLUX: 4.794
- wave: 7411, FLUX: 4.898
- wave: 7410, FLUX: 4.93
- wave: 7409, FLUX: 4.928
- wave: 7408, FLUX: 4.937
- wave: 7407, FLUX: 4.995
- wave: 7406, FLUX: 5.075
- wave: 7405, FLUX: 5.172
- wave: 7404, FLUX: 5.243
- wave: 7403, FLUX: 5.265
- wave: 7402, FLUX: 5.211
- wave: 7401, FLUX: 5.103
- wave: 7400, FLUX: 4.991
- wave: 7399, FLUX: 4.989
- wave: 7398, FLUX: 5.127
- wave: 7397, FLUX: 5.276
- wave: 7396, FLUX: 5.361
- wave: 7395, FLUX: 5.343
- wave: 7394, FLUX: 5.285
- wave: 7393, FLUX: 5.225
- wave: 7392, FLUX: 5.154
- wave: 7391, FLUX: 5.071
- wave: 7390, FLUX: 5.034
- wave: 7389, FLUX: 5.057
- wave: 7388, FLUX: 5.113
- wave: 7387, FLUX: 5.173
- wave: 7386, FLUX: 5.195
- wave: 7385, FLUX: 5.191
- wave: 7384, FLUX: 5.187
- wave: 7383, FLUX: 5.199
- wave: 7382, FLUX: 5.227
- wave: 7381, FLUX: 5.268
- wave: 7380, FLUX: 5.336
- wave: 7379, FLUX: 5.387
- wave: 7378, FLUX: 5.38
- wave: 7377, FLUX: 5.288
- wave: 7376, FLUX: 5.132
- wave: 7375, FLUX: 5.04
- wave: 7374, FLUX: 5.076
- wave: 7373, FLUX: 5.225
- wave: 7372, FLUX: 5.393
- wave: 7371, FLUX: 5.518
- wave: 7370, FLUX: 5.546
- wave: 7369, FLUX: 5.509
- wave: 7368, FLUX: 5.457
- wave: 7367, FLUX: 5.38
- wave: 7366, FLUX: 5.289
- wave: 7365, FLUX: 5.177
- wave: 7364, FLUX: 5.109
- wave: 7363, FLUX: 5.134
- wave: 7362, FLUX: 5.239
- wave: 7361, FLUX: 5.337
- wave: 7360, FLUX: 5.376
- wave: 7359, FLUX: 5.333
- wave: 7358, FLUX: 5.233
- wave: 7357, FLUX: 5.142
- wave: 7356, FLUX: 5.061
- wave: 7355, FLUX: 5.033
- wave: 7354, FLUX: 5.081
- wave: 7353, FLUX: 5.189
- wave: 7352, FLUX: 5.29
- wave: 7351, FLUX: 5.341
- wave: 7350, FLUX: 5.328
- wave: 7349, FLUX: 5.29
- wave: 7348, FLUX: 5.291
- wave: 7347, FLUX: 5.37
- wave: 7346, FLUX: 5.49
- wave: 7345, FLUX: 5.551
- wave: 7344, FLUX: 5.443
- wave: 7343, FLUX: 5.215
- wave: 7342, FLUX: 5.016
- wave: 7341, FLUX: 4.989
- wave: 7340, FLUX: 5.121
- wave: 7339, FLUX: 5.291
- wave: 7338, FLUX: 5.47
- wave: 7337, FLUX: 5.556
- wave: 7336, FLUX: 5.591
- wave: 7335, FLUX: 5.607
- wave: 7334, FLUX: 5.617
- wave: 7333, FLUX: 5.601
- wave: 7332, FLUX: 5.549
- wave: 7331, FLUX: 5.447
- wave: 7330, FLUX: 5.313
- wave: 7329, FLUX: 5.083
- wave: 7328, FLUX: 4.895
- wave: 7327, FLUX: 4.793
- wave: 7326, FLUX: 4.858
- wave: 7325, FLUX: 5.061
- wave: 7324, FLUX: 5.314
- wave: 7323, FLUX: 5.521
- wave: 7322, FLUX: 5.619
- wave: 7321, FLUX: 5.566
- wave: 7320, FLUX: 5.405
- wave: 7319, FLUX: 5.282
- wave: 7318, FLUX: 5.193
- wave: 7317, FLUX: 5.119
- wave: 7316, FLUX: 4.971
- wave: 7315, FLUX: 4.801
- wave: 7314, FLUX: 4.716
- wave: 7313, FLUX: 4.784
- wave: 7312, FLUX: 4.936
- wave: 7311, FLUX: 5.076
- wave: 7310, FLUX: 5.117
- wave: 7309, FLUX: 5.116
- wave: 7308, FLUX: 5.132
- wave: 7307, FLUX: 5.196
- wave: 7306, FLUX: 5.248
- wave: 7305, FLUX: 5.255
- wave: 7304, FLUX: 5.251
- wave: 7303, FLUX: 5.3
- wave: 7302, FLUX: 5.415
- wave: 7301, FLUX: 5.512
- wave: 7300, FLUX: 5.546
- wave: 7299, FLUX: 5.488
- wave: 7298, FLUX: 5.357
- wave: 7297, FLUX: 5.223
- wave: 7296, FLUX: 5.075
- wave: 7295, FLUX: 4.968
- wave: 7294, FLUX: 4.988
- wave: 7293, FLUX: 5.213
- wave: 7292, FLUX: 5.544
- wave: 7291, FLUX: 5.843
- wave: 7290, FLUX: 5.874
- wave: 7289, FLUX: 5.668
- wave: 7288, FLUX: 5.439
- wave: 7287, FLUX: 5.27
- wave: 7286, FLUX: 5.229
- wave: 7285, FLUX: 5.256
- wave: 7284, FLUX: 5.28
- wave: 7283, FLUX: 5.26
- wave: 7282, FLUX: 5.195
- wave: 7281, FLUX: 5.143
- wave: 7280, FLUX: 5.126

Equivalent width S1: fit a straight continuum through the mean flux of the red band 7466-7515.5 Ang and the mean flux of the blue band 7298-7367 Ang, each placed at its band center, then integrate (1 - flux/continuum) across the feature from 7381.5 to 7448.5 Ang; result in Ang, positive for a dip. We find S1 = 2.6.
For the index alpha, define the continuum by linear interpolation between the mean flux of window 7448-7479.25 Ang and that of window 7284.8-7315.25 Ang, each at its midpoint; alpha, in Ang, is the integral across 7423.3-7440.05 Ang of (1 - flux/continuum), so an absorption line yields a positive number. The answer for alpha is 0.5 Ang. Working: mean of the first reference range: 5.26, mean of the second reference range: 5.14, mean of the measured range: 5.01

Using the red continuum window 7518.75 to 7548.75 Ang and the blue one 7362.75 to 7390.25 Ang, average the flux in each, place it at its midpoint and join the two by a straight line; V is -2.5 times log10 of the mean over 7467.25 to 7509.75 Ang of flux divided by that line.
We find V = 0.03 mag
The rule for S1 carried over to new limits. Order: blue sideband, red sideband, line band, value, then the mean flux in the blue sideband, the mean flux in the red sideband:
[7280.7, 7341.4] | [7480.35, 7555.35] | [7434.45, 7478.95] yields 0.88 Ang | 5.27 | 5.16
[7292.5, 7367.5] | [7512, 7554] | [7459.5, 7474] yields 0.45 Ang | 5.24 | 5.24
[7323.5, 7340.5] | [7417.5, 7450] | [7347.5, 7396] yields -0.83 Ang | 5.3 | 4.92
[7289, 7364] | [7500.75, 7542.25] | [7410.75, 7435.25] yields 2.10 Ang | 5.27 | 5.24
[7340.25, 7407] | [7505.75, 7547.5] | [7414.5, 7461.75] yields 2.60 Ang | 5.23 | 5.24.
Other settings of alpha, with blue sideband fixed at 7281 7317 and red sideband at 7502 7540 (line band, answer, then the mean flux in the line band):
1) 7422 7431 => 0.55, 4.94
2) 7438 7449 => 0.74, 4.91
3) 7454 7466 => 0.28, 5.14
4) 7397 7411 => 0.48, 5.08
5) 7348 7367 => 0.08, 5.23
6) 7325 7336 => -0.07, 5.28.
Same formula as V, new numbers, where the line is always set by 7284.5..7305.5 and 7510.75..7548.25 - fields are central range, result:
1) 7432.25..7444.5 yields 0.07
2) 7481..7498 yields 0.05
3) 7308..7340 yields 0.03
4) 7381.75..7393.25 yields 0.04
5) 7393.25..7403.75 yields 0.03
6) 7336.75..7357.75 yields 0.02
